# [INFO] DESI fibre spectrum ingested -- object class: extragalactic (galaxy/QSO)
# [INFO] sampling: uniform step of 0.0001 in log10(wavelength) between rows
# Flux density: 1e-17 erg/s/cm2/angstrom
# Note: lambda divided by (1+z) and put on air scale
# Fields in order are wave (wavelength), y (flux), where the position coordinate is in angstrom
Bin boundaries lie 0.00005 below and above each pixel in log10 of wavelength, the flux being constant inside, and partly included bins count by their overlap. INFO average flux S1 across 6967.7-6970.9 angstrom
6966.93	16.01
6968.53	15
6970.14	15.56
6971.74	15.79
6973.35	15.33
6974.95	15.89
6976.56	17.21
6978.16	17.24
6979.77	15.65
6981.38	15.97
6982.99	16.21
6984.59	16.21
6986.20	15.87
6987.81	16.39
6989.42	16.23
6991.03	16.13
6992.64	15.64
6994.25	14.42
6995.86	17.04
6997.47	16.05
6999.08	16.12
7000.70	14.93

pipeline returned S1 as 15.3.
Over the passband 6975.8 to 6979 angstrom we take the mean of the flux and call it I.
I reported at 17.2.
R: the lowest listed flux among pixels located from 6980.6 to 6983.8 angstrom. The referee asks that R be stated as 15.97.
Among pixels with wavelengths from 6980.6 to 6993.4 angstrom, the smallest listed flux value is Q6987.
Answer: 15.64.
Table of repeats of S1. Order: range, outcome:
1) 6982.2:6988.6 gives 16.2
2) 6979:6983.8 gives 16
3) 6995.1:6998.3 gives 16.5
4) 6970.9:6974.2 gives 15.6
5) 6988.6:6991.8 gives 16.2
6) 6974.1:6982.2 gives 16.4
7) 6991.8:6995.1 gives 15.1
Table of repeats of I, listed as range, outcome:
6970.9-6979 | 16.3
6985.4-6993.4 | 16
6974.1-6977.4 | 16.6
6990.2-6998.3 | 15.9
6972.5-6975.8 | 15.6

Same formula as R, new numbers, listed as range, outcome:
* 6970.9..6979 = 15.33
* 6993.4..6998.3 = 14.42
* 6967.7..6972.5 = 15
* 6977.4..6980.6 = 15.65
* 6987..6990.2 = 16.23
